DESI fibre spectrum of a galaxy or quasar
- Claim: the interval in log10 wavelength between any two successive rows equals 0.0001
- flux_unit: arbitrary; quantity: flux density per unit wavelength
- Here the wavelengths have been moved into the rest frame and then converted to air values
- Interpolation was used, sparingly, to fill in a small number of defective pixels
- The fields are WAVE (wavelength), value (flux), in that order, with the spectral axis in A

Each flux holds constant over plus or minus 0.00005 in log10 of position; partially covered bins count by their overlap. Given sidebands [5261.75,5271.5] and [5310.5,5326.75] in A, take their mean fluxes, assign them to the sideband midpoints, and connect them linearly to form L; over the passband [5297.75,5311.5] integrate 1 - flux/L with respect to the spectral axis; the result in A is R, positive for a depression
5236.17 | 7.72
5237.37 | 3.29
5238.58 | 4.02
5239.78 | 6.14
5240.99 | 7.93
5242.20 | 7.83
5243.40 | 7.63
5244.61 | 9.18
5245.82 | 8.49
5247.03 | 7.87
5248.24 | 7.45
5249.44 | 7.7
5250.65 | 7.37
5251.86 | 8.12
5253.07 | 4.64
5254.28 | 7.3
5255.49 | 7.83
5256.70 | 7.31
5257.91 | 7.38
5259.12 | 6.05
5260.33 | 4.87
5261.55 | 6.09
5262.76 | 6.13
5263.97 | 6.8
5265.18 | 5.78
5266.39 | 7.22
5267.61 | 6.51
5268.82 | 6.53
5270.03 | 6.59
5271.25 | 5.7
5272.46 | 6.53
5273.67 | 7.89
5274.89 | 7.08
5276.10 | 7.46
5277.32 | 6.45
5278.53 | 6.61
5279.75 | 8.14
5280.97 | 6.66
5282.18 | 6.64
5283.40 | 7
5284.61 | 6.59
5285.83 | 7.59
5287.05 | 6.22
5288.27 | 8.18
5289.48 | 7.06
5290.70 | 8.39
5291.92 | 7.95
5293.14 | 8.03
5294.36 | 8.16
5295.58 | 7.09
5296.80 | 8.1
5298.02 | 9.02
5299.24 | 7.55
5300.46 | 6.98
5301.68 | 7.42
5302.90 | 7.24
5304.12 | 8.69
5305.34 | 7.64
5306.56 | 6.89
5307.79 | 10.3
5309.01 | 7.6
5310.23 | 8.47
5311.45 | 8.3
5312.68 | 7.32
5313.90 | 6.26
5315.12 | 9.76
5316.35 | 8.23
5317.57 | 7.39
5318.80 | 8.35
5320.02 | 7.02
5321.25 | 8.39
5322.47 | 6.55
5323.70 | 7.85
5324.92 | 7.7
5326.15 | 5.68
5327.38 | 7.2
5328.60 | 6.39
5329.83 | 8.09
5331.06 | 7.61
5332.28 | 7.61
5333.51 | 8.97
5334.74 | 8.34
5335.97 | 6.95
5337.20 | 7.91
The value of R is -1.3 A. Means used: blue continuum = 6.42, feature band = 7.98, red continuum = 7.62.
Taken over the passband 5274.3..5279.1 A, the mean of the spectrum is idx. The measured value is 6.91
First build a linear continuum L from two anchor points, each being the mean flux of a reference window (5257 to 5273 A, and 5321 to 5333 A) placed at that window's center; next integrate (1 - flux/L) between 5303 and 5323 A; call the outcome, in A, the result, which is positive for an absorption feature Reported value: -2.4 A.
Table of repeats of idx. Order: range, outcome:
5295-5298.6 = 8.07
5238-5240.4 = 5.11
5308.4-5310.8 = 8.04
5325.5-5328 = 6.46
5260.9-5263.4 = 6.09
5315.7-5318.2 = 7.82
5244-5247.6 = 8.5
